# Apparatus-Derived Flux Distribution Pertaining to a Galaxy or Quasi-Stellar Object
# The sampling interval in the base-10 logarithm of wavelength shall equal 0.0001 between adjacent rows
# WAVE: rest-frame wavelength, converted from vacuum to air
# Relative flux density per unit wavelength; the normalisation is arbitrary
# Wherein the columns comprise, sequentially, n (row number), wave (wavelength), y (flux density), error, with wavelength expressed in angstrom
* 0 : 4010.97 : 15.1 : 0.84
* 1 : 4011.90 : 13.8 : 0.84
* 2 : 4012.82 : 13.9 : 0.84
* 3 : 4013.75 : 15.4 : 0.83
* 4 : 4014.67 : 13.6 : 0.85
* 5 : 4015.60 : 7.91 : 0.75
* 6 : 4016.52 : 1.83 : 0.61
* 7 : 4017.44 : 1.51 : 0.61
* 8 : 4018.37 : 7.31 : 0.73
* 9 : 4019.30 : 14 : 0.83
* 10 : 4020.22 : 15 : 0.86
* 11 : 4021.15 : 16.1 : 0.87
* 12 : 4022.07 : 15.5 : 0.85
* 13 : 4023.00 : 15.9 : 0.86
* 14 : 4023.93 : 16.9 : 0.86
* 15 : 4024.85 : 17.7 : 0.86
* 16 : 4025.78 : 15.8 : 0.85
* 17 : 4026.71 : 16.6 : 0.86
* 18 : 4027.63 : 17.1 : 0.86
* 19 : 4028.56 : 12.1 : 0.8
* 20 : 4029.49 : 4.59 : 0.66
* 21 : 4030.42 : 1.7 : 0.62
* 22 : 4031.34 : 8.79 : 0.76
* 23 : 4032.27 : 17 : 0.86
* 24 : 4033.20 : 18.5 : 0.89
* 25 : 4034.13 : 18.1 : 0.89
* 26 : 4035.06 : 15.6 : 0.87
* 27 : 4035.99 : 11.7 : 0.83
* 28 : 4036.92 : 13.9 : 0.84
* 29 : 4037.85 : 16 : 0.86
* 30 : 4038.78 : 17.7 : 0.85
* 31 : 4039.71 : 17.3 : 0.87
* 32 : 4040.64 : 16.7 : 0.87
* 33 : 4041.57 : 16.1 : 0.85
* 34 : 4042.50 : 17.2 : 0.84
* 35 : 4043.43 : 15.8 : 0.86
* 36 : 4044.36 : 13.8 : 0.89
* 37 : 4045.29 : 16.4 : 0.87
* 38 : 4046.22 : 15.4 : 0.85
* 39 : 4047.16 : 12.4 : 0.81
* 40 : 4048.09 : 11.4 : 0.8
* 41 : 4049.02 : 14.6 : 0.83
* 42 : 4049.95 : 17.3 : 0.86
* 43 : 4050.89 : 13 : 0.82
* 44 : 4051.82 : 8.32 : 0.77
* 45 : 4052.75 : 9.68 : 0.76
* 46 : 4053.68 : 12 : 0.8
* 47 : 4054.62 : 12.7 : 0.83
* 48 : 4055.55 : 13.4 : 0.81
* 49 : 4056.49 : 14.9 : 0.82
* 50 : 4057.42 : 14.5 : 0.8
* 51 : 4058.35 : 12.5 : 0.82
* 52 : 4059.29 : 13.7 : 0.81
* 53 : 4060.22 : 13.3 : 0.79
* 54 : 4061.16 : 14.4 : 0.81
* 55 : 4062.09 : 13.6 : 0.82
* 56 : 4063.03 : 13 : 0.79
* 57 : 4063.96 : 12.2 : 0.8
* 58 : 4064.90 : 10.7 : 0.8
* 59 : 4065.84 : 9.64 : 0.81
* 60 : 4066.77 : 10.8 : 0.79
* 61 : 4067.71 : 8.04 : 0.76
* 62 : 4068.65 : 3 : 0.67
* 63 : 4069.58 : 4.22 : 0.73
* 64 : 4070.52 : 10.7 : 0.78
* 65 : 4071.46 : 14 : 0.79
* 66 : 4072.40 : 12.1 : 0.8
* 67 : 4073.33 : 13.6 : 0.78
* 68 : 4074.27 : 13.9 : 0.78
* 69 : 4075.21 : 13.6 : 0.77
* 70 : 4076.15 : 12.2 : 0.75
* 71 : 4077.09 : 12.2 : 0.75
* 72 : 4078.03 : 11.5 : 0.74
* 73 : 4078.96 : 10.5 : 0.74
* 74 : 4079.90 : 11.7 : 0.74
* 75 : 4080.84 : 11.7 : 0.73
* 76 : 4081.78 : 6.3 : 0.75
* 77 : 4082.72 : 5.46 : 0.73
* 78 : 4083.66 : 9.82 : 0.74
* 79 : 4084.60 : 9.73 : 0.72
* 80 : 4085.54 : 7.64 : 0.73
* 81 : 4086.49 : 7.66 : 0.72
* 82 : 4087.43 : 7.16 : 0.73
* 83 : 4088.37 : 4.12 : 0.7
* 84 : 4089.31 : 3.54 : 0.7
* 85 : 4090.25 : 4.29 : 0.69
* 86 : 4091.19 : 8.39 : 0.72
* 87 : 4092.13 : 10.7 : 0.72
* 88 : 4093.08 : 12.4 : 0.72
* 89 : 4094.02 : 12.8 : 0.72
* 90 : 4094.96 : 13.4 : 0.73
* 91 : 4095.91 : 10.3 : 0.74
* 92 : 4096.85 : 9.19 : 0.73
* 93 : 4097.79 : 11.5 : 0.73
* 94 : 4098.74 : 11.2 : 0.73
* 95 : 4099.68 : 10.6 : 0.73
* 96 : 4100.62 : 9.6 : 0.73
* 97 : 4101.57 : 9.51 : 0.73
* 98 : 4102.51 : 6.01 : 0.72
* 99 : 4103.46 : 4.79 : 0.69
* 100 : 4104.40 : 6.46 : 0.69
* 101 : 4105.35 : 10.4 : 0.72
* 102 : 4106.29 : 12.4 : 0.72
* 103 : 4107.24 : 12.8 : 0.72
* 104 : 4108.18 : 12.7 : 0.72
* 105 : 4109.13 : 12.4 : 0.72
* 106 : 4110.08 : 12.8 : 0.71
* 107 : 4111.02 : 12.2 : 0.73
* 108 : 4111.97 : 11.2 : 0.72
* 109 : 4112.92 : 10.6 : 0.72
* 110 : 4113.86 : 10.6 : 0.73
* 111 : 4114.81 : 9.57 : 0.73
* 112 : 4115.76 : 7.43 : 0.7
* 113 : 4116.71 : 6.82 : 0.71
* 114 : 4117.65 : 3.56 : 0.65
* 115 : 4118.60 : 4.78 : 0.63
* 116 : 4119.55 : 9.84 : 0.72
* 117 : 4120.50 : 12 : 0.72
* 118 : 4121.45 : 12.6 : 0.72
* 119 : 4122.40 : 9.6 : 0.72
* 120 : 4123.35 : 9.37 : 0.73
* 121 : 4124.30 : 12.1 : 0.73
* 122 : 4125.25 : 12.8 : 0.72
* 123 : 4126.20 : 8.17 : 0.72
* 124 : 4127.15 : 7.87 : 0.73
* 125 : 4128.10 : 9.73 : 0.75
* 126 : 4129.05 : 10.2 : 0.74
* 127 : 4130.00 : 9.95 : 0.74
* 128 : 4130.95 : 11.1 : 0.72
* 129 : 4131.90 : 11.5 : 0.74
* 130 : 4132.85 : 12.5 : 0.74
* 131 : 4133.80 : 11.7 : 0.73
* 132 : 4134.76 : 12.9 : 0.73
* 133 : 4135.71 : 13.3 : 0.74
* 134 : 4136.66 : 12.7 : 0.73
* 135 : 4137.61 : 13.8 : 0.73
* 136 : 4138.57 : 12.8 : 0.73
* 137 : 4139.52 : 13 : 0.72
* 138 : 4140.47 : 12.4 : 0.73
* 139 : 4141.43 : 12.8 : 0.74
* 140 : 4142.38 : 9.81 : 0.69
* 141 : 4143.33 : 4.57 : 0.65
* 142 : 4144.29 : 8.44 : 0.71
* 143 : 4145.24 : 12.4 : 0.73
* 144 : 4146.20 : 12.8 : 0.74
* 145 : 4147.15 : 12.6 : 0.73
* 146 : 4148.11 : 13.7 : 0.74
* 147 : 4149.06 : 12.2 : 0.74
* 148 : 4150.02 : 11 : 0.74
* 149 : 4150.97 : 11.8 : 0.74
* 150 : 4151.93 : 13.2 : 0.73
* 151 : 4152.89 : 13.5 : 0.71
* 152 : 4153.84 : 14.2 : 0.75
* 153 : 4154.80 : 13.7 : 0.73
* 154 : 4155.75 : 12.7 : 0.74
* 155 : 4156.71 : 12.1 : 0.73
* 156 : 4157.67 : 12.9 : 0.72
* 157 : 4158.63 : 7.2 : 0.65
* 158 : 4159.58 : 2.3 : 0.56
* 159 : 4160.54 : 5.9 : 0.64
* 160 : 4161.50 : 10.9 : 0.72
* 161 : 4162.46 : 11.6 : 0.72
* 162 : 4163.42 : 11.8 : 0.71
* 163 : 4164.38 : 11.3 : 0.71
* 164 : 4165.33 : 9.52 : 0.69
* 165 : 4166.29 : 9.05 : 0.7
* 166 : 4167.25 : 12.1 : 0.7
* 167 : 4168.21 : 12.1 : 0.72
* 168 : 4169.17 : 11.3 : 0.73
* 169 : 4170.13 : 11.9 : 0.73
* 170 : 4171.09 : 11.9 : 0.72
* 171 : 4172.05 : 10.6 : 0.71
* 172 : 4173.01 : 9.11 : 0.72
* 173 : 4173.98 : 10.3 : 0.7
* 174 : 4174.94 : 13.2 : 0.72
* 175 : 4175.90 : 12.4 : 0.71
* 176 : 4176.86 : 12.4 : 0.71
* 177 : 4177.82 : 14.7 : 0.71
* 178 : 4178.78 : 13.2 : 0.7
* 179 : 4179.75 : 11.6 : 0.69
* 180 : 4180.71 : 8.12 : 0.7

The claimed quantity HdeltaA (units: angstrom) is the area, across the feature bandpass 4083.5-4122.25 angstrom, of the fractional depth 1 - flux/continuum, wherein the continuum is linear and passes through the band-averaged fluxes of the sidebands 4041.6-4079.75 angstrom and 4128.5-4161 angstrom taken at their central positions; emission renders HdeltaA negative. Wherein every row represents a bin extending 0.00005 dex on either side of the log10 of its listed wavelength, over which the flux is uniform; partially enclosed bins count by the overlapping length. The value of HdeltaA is 8.2 angstrom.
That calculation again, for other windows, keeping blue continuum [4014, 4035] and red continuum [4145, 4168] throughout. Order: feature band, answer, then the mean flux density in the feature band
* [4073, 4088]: 2.2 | 10.2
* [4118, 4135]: 1.7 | 10.4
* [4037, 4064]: -4.1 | 14.1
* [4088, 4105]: 4.3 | 8.86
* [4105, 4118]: 1.4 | 10.5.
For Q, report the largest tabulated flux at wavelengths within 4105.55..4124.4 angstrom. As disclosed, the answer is 12.8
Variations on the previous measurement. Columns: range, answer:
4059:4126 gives 14.4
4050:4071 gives 14.9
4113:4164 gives 14.2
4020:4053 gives 18.5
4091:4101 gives 13.4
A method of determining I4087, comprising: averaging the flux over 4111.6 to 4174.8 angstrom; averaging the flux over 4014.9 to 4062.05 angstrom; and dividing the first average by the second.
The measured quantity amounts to 0.8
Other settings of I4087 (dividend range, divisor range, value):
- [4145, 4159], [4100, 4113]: 1.21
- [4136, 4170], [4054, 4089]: 1.05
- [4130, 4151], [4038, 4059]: 0.83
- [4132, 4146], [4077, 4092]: 1.42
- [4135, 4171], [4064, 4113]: 1.15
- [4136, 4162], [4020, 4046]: 0.76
